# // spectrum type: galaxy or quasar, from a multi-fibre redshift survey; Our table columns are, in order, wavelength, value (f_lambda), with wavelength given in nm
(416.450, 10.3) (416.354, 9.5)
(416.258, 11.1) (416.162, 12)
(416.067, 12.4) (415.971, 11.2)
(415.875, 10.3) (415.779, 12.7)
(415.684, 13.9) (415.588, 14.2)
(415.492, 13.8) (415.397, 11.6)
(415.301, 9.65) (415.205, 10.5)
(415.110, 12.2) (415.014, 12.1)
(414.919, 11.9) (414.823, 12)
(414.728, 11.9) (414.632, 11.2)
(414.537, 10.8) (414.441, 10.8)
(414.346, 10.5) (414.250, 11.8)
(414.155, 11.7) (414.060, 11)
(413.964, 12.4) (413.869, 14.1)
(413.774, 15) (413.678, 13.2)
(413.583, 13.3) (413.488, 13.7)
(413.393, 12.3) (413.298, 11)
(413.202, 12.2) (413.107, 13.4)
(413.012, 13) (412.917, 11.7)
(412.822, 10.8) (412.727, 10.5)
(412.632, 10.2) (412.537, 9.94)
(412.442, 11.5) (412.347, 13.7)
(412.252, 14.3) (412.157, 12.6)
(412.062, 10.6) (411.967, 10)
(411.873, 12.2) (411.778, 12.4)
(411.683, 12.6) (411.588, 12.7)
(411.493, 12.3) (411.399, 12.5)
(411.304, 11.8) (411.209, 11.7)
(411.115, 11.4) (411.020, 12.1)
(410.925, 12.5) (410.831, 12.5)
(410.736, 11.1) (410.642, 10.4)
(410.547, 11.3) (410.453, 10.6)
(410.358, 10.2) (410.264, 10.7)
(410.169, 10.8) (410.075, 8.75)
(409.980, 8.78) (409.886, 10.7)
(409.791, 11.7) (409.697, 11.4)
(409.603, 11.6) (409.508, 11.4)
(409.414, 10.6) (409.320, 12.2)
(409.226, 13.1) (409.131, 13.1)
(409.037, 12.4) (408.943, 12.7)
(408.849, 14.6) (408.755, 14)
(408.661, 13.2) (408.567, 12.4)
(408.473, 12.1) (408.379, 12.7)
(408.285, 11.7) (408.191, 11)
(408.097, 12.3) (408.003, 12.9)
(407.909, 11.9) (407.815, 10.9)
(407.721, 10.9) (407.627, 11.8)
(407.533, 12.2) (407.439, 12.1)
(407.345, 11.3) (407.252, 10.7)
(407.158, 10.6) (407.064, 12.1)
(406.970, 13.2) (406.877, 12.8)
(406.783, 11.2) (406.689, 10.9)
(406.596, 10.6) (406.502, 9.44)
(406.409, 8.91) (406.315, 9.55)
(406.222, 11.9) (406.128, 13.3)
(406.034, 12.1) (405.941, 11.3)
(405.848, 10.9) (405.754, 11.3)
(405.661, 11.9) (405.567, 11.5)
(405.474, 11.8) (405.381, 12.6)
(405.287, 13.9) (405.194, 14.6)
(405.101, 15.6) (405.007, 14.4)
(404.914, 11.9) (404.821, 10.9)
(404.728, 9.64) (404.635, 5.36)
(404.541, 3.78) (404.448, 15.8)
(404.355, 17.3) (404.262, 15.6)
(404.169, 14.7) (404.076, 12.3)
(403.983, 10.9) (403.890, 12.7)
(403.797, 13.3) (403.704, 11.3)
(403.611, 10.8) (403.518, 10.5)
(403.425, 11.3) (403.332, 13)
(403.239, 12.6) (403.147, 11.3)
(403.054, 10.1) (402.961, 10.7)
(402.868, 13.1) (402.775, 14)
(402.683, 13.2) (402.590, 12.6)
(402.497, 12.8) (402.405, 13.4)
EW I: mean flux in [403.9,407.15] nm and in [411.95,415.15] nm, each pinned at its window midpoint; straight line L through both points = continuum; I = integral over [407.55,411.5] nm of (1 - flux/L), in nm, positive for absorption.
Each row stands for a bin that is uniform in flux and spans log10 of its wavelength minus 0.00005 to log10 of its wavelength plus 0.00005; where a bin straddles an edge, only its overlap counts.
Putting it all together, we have 0.07 nm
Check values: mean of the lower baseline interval 11.9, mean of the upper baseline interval 12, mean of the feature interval 11.7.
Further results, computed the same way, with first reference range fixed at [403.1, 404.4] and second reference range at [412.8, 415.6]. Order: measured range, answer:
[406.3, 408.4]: 0.18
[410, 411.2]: 0.13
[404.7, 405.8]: 0.00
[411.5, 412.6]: 0.02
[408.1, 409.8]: 0.01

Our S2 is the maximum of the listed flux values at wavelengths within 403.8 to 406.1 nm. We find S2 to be 17.3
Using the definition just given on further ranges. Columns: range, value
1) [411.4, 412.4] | 14.3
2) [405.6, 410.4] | 14.6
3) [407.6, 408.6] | 12.9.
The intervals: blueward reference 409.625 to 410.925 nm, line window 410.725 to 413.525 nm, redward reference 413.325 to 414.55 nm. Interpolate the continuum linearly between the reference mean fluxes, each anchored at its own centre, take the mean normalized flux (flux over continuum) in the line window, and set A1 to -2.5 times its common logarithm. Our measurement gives -0.04 mag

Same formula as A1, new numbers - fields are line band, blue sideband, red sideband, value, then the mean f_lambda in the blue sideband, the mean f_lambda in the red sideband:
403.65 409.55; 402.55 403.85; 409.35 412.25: -0.026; 12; 11.4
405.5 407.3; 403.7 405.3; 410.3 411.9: 0.089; 12.4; 11.8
